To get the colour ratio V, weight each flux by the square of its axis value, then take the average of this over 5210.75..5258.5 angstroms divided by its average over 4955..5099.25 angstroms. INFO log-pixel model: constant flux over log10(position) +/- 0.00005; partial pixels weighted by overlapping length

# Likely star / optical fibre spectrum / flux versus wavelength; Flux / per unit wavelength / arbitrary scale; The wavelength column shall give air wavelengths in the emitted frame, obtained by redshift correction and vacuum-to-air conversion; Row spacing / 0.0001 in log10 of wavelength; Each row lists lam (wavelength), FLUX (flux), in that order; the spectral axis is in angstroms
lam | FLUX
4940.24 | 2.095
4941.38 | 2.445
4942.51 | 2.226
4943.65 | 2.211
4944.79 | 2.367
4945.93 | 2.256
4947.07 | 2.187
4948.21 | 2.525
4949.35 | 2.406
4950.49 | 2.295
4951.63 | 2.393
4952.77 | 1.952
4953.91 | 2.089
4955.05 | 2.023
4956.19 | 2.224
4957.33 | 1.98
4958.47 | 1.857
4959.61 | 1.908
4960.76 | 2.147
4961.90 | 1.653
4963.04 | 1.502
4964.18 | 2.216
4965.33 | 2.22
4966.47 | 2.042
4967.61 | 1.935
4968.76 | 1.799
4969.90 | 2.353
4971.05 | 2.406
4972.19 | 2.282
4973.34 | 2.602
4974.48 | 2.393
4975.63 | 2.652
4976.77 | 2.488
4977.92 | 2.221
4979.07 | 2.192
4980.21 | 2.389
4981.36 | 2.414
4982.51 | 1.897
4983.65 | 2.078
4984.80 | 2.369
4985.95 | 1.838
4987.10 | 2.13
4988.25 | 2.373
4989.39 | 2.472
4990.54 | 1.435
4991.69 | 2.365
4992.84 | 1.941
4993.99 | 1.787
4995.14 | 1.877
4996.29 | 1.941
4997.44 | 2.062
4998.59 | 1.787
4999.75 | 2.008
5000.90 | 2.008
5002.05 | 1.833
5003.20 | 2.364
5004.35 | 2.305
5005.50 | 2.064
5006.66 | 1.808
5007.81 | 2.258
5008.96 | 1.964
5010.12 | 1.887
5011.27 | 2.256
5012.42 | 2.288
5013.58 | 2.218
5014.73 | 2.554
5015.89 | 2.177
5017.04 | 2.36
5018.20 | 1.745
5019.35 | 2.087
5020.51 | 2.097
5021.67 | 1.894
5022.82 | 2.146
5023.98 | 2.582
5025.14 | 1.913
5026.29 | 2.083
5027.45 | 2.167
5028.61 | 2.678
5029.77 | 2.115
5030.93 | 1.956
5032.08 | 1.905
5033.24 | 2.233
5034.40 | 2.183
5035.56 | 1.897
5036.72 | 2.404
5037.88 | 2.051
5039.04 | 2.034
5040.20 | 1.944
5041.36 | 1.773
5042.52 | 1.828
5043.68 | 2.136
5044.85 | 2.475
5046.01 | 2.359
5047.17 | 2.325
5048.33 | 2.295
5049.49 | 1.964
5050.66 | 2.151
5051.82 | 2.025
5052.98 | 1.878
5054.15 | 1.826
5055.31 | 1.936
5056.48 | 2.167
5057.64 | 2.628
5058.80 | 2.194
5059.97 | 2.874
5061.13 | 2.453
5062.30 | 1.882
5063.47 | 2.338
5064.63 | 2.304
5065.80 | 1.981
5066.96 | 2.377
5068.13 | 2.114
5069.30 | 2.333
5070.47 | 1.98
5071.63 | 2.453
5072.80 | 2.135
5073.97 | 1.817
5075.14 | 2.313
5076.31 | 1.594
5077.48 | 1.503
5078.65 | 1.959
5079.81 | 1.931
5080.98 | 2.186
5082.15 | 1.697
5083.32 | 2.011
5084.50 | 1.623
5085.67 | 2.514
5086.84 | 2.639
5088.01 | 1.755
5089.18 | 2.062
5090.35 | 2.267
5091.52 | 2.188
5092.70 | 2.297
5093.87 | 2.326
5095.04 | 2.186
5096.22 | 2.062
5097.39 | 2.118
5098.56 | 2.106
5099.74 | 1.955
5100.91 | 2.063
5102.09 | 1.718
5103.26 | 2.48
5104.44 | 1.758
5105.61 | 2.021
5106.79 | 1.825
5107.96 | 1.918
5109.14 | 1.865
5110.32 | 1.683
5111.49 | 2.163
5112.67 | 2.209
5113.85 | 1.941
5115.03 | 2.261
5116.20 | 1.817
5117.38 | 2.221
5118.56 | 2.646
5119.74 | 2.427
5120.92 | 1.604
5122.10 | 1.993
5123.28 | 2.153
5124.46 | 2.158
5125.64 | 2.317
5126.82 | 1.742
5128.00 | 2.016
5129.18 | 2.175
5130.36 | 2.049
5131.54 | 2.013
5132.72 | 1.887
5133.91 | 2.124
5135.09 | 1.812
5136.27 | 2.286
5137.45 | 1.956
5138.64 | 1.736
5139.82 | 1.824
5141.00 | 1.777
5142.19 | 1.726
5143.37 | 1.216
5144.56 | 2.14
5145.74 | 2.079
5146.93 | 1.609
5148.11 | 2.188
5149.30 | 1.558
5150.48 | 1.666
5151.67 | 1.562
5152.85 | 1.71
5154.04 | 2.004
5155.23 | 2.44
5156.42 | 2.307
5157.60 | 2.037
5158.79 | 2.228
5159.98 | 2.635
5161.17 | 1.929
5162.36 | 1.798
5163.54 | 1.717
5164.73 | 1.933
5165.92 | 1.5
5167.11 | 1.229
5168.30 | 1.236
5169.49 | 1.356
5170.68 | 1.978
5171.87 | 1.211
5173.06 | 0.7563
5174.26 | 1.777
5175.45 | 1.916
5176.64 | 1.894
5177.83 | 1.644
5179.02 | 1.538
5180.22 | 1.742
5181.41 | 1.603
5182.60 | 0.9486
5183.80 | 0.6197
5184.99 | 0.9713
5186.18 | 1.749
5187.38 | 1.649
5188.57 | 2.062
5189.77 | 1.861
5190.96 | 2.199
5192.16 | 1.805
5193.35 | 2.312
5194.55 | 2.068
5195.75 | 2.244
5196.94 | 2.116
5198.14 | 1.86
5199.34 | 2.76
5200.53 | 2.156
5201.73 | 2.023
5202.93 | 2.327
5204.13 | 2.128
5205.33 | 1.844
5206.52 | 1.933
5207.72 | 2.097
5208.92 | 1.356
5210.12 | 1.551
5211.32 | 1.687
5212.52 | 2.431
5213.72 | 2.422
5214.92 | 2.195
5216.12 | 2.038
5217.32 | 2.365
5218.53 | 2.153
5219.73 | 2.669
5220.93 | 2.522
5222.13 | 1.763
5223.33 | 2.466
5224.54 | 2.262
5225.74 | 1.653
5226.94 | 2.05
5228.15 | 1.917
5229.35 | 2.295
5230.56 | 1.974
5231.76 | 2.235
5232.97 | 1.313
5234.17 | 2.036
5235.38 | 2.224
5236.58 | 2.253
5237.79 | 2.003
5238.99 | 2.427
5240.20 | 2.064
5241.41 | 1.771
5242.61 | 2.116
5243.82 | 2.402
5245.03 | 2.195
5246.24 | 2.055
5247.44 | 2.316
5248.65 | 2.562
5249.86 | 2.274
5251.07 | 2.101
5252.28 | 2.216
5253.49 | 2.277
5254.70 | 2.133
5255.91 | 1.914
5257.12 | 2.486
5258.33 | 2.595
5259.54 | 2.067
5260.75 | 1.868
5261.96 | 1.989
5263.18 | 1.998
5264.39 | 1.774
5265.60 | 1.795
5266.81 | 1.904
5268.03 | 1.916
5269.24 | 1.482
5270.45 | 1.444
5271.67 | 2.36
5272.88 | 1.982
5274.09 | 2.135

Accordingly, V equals 1.1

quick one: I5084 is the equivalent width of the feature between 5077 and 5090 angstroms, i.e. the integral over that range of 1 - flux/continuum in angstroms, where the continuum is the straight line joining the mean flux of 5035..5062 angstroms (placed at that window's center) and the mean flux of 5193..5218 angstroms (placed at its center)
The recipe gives 0.9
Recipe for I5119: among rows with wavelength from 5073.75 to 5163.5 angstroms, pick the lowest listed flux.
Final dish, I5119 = 1.216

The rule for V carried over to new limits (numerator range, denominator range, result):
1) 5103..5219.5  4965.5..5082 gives 0.94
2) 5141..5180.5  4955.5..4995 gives 0.89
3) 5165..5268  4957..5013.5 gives 1.02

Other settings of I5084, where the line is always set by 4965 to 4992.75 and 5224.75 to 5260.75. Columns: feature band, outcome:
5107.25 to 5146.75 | 3.2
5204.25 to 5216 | 1.0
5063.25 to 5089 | 1.4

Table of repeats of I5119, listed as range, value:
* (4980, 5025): 1.435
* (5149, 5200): 0.6197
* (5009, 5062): 1.745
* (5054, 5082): 1.503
